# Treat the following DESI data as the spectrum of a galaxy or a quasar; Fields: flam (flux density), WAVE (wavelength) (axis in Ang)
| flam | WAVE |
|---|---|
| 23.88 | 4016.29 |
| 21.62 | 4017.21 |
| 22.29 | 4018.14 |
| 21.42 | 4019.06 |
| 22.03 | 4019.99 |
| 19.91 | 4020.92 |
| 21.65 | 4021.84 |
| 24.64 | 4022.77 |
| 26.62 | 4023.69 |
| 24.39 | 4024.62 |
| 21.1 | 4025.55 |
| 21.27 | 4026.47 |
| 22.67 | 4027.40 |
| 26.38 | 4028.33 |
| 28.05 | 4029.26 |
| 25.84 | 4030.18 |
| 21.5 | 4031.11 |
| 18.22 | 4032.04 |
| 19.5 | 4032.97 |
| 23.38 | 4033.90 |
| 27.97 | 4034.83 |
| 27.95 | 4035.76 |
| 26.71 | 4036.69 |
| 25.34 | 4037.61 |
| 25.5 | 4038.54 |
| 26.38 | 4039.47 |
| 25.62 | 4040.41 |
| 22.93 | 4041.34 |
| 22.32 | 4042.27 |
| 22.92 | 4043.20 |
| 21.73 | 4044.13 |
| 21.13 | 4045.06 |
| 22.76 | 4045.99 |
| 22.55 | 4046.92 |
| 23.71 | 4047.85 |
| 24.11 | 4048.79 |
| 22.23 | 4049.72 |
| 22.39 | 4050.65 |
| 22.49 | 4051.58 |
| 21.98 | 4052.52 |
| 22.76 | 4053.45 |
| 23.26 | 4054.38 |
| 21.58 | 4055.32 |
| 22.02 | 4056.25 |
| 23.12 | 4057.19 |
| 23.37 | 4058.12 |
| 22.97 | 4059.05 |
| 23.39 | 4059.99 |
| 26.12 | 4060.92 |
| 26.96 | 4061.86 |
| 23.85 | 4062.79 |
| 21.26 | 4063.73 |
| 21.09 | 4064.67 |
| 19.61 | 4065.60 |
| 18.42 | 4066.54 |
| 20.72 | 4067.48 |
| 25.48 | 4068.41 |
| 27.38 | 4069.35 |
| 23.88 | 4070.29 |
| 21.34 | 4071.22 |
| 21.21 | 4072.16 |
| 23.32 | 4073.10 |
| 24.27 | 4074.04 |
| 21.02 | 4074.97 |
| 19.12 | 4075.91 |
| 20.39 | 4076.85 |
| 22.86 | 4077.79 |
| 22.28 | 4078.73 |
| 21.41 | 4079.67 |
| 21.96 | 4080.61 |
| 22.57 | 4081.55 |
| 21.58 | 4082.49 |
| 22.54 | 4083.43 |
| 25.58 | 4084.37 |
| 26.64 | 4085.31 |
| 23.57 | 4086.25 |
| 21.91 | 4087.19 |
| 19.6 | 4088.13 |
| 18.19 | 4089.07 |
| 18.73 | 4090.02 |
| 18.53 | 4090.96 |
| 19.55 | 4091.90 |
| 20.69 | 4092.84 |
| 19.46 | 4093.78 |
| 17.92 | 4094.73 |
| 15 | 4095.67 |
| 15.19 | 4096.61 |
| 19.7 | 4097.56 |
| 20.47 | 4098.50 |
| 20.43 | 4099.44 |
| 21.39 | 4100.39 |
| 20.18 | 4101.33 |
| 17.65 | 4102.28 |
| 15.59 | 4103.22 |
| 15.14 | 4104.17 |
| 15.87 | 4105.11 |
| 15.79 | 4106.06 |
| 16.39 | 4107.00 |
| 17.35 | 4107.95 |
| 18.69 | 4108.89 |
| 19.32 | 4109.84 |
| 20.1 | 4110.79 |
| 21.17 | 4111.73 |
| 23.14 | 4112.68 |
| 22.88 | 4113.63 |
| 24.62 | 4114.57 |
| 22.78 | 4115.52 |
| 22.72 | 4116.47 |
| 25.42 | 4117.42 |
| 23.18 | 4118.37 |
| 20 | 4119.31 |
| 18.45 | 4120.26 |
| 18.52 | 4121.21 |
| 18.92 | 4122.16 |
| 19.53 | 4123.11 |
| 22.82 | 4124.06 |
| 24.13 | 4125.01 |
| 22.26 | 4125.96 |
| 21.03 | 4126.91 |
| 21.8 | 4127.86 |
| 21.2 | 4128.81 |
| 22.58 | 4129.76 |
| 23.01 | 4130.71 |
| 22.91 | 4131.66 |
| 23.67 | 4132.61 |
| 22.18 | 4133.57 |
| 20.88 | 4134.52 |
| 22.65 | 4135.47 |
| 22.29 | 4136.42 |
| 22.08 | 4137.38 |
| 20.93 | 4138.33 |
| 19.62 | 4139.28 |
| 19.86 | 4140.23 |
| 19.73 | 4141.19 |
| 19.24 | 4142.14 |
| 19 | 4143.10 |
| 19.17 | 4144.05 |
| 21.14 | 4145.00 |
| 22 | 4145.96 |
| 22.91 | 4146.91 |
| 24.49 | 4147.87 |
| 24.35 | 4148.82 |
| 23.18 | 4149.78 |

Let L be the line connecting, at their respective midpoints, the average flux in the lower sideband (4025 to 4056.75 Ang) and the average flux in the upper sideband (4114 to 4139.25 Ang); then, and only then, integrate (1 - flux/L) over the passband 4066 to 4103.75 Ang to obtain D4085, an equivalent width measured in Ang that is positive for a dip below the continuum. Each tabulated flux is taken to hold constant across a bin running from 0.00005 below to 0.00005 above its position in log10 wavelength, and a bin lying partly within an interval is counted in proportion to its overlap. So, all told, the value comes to 2.9 Ang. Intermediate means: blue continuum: 23.4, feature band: 20.9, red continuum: 21.9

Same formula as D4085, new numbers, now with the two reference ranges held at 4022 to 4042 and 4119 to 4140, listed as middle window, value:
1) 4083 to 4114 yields 3.94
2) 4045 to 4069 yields 0.87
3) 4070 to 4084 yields 0.61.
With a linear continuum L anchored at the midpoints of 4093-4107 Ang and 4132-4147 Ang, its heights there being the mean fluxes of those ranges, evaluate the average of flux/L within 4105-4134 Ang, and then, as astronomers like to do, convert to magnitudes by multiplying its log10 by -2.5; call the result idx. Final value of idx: -0.09 mag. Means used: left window 17.9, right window 21.1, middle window 21.1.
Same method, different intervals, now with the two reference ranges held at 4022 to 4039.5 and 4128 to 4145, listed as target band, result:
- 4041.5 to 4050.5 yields 0.06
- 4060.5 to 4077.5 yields 0.03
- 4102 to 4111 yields 0.28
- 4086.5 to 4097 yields 0.20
